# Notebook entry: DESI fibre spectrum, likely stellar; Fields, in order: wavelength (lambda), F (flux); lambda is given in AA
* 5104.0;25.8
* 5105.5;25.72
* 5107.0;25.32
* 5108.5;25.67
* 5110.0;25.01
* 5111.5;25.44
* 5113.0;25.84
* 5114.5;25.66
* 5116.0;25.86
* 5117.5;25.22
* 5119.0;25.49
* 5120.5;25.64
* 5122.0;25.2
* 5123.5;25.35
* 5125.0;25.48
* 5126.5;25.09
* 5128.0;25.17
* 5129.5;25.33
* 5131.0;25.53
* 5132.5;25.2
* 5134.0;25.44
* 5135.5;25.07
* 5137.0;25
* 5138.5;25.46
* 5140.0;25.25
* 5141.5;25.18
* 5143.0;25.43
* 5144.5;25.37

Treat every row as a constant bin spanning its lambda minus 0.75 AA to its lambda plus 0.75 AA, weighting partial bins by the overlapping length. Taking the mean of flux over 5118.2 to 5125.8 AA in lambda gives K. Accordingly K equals 25.4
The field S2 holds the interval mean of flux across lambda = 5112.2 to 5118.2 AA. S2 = 25.6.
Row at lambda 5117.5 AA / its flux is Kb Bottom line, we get 25.22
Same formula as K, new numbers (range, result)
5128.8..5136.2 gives 25.3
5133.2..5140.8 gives 25.2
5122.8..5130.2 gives 25.3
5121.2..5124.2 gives 25.3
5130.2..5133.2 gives 25.4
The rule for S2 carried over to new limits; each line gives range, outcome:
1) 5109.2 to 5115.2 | 25.5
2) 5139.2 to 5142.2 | 25.2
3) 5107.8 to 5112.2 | 25.4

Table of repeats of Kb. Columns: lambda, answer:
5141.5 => 25.18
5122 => 25.2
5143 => 25.43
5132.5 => 25.2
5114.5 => 25.66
